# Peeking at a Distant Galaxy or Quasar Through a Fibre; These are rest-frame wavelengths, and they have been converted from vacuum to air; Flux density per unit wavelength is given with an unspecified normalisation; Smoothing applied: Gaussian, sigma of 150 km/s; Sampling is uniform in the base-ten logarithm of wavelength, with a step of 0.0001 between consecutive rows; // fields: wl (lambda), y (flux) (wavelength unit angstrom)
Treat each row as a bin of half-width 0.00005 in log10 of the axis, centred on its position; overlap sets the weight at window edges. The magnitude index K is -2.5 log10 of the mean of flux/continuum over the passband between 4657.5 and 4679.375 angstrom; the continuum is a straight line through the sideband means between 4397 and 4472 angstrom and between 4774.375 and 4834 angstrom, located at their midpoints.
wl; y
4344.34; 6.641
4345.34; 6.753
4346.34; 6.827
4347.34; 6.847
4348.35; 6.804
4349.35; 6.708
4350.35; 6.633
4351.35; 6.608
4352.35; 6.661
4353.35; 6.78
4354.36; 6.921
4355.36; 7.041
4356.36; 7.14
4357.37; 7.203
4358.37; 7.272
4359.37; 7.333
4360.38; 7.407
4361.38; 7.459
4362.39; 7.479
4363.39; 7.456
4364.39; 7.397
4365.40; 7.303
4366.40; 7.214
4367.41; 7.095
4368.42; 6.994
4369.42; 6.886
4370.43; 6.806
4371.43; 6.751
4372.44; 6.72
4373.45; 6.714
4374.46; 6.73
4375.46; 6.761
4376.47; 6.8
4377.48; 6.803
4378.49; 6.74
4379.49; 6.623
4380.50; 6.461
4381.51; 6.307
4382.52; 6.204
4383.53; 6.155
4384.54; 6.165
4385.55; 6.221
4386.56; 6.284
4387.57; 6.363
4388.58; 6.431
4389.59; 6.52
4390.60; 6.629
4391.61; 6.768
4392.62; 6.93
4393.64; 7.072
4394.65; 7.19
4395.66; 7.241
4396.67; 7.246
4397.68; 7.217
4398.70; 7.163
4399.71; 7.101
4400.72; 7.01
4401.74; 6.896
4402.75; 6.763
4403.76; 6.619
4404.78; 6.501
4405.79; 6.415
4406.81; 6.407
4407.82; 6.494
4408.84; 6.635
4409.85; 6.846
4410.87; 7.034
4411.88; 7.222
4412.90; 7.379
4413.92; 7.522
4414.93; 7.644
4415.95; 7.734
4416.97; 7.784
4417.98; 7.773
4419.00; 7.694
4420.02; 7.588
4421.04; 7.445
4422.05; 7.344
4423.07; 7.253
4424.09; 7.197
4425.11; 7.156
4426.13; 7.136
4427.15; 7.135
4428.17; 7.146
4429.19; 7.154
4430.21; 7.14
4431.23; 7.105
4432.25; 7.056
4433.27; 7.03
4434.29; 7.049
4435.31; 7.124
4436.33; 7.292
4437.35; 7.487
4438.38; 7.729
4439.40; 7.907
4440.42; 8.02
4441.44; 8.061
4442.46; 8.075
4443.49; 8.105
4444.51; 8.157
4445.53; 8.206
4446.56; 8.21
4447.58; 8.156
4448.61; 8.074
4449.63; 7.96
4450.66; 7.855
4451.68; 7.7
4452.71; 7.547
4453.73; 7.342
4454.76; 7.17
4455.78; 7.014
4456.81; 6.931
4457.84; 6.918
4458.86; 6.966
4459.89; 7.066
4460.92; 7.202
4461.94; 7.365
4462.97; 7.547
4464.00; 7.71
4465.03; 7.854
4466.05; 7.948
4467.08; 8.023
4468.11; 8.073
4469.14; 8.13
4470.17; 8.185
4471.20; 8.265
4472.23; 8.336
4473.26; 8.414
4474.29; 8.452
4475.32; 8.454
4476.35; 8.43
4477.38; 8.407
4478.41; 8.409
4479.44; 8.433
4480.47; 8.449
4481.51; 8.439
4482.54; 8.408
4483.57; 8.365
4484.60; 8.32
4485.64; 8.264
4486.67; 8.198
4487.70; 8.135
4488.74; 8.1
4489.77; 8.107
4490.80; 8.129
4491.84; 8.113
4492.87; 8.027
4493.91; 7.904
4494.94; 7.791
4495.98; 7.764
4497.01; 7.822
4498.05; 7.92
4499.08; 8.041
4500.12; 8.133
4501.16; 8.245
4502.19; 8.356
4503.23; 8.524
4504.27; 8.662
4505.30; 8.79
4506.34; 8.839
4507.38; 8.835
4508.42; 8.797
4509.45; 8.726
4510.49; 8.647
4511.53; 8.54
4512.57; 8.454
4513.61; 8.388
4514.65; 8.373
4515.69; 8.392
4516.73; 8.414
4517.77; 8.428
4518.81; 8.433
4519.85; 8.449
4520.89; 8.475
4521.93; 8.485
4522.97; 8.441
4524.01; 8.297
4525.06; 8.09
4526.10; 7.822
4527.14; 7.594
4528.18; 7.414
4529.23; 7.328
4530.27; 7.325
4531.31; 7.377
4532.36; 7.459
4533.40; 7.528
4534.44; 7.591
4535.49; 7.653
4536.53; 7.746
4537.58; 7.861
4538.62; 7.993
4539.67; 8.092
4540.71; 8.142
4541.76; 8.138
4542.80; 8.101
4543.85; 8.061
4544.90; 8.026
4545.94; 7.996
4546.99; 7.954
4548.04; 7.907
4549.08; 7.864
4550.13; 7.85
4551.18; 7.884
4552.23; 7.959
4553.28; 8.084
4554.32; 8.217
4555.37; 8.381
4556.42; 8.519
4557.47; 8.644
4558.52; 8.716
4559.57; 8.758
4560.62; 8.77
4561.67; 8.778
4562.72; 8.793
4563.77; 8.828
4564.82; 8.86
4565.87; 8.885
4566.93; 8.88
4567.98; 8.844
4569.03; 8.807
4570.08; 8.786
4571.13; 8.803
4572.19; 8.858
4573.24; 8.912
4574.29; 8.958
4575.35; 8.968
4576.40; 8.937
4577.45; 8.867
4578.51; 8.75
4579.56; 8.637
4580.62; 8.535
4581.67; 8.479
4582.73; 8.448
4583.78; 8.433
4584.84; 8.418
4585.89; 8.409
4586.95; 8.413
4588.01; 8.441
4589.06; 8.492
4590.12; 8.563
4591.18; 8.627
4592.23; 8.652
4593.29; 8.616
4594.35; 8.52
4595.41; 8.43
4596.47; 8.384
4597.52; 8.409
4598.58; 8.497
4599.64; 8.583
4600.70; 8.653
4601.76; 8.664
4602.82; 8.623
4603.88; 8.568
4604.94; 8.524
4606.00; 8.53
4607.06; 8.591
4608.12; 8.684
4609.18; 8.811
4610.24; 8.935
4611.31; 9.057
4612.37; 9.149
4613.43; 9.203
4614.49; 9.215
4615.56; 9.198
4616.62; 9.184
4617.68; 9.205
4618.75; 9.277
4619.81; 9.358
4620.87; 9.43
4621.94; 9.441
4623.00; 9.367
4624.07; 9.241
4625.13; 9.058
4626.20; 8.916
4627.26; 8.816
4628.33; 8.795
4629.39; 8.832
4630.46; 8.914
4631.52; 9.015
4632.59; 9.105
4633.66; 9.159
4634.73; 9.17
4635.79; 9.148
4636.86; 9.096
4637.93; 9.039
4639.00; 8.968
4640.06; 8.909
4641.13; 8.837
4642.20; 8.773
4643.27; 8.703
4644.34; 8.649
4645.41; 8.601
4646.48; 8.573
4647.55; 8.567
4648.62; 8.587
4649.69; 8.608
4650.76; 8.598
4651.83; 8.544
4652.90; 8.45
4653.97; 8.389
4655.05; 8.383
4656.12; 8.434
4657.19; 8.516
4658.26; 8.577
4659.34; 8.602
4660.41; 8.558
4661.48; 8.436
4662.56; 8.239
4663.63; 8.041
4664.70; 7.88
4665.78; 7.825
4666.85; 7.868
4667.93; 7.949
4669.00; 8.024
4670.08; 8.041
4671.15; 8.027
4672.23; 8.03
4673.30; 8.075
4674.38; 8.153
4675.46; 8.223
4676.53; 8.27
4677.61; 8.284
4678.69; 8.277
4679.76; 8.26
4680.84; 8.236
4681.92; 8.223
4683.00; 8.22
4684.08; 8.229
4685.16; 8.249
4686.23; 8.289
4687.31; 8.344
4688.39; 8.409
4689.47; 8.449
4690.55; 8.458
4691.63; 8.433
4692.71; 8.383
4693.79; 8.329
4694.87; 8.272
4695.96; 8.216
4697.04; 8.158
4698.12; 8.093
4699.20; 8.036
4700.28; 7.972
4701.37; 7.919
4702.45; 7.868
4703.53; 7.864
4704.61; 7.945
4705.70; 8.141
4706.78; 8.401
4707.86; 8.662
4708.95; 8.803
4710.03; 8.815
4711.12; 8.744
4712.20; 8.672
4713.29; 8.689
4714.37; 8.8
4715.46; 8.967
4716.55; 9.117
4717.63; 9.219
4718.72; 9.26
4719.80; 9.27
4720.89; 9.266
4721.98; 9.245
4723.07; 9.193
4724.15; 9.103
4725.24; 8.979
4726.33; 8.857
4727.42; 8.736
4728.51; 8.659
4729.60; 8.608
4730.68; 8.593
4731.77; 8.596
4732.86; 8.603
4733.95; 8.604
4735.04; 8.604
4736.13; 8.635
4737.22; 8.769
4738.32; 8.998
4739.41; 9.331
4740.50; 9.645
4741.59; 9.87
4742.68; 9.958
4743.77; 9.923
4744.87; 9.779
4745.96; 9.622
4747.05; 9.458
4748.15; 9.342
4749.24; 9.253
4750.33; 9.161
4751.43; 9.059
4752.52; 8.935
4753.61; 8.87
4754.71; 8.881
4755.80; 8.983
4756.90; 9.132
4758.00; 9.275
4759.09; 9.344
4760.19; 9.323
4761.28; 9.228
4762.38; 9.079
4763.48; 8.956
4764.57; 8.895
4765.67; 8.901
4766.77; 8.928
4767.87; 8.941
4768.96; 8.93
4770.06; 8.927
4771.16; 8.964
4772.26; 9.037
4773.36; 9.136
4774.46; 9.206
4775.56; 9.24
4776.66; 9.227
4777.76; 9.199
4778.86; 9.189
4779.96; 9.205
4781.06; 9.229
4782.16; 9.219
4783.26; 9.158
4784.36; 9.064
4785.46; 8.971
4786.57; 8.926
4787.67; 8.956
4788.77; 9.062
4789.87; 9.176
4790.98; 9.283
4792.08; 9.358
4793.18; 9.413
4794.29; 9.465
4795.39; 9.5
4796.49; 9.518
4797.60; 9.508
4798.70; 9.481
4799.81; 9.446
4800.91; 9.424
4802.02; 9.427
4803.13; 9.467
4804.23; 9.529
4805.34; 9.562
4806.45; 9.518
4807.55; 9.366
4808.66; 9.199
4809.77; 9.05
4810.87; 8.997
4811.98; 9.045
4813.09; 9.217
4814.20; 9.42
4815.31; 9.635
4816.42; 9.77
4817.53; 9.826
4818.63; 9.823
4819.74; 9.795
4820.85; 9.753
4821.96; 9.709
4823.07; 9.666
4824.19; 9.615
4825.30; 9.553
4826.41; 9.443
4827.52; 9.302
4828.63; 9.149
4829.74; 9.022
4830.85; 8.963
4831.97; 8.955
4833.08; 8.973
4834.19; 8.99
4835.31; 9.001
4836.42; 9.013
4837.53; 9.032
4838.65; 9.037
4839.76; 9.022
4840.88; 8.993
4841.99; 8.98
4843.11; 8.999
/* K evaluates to 0.06 mag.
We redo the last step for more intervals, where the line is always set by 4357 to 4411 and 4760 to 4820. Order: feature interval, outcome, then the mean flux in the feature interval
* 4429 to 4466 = -0.05 mag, 7.55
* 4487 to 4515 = -0.11 mag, 8.3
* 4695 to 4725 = 0.02 mag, 8.61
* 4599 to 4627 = -0.10 mag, 8.98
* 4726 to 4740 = 0.02 mag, 8.74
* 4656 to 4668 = 0.03 mag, 8.25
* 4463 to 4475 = -0.11 mag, 8.11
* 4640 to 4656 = -0.02 mag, 8.59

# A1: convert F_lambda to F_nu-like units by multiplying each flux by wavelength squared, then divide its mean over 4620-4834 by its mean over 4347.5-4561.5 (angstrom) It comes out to 1.3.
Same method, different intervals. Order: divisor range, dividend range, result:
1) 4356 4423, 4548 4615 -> 1.35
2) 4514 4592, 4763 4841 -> 1.24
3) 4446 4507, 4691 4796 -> 1.25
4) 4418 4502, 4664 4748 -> 1.23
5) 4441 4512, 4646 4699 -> 1.12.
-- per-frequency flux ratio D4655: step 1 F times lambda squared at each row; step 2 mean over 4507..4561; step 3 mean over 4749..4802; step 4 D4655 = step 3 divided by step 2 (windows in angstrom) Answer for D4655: 1.25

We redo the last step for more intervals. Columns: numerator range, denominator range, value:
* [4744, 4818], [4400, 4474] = 1.44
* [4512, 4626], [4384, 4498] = 1.19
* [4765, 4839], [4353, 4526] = 1.43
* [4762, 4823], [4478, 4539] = 1.28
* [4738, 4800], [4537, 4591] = 1.19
